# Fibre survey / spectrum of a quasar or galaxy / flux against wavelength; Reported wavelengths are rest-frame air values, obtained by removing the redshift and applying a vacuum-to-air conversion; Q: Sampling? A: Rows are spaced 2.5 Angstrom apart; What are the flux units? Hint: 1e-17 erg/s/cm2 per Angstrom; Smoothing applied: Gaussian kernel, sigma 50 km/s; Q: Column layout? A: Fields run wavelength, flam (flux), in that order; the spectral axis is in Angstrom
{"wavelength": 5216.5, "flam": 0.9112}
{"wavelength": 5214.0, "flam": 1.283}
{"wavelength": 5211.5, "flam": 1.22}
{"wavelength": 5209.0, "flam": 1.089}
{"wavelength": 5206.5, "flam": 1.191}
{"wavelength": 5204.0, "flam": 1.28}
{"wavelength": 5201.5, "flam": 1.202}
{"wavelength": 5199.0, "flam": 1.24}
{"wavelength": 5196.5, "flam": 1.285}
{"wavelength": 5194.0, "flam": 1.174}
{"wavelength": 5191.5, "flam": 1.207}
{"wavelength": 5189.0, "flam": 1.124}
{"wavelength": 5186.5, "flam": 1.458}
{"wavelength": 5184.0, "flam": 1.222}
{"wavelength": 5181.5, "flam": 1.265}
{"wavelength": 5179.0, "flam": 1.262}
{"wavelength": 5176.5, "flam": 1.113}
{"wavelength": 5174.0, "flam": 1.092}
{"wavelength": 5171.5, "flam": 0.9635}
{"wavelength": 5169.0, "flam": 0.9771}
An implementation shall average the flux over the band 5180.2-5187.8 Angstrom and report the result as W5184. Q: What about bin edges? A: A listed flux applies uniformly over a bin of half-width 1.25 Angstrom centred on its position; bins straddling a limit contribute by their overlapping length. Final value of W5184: 1.31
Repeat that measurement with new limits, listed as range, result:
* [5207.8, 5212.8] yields 1.16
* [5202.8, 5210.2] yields 1.19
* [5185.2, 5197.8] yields 1.25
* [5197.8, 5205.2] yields 1.24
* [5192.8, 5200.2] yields 1.23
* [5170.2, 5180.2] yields 1.11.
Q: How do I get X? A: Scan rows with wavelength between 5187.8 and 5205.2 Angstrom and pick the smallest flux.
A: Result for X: 1.124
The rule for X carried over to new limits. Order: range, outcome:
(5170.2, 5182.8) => 0.9635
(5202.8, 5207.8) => 1.191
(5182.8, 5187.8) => 1.222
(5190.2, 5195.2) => 1.174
